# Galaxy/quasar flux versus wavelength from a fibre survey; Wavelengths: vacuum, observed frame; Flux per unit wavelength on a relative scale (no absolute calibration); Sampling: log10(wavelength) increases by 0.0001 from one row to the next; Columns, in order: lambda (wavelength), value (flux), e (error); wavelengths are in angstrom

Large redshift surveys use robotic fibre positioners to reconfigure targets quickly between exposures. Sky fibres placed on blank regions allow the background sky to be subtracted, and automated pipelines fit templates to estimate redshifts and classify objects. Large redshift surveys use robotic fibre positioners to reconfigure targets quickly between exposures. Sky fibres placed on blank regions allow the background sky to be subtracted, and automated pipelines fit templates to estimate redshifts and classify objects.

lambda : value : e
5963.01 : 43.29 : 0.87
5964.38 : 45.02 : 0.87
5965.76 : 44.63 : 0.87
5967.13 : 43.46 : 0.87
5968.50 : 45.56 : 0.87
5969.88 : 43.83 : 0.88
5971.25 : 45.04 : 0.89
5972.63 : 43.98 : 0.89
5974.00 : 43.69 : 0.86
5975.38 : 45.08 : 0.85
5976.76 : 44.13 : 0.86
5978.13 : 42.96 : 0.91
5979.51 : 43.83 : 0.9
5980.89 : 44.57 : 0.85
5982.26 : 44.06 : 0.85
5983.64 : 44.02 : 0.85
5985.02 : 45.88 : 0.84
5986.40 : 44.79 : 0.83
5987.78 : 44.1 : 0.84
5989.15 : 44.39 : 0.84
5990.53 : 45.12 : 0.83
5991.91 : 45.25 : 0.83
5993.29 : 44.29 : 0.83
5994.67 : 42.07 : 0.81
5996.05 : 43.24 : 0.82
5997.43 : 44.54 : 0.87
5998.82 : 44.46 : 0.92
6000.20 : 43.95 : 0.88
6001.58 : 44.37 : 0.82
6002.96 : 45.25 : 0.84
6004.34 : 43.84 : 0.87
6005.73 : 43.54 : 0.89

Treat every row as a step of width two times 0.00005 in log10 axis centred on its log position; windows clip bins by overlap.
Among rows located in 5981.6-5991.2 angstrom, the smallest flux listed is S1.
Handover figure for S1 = 44.02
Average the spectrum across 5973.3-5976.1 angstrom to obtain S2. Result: 44.3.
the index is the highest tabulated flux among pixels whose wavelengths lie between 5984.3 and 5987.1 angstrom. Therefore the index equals 45.88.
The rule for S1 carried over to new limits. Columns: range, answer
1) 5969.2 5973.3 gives 43.83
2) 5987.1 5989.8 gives 44.1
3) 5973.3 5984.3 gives 42.96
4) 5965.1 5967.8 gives 43.46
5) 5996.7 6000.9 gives 43.95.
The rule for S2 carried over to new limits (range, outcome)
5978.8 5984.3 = 44.1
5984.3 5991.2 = 44.9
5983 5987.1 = 44.8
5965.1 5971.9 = 44.5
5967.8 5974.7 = 44.4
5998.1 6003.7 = 44.5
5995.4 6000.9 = 44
